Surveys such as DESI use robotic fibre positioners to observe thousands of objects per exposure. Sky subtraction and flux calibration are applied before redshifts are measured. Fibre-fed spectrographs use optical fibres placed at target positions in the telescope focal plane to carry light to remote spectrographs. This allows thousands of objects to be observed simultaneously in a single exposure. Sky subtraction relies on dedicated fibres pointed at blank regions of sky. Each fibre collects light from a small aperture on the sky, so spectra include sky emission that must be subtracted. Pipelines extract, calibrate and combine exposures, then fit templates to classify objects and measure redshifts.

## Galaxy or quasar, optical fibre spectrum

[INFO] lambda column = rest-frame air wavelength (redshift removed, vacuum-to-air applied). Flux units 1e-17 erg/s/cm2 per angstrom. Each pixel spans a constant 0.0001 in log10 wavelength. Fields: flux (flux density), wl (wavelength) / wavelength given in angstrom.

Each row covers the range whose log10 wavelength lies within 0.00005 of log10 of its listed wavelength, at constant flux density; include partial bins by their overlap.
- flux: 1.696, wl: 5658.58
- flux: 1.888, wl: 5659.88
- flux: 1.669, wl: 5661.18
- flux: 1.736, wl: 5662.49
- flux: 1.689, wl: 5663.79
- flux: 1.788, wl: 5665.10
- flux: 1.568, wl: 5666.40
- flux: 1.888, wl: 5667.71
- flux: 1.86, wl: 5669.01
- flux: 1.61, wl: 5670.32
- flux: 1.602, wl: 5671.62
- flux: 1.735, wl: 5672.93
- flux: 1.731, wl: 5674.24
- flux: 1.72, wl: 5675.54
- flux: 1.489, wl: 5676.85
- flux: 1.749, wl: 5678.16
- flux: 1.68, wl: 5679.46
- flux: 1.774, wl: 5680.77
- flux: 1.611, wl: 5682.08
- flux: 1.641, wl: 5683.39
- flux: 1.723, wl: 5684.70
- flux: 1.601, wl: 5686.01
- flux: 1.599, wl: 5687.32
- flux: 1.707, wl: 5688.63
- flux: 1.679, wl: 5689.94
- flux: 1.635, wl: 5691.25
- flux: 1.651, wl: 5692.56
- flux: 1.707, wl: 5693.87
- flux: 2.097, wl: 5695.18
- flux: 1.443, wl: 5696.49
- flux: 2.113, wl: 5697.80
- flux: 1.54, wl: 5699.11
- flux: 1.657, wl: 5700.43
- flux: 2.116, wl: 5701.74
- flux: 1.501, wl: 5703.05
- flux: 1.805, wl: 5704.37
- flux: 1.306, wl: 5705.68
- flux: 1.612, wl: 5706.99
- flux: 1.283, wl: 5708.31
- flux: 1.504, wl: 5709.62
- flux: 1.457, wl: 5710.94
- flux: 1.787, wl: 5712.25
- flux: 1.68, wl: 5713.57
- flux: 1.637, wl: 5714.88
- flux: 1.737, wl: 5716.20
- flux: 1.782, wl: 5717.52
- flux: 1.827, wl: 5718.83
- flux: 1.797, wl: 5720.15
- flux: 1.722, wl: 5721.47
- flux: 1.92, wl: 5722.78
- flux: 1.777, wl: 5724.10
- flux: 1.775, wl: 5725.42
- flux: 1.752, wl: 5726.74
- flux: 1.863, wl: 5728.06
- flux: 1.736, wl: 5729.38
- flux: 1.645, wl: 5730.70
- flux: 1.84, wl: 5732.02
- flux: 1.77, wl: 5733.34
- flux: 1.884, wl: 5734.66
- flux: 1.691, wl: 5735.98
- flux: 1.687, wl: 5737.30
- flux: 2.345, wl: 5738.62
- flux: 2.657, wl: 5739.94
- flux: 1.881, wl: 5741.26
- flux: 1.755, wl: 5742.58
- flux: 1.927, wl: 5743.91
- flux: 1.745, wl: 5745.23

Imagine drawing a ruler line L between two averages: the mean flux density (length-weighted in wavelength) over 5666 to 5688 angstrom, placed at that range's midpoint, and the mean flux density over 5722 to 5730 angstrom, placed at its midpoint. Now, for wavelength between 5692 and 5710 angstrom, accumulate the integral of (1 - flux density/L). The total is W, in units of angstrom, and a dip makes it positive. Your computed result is 0.7 angstrom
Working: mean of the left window 1.68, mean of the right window 1.8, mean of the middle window 1.67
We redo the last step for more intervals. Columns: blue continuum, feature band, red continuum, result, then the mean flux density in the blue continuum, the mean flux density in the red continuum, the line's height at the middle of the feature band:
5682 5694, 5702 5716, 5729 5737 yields 1.0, 1.65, 1.76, 1.7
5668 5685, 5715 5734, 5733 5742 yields 1.5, 1.69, 2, 1.93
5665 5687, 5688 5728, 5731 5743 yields 2.6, 1.69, 1.94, 1.82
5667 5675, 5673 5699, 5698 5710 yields -0.3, 1.74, 1.61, 1.68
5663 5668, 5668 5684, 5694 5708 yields 0.3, 1.72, 1.71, 1.72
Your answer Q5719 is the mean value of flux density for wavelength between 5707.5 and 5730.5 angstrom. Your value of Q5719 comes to 1.71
